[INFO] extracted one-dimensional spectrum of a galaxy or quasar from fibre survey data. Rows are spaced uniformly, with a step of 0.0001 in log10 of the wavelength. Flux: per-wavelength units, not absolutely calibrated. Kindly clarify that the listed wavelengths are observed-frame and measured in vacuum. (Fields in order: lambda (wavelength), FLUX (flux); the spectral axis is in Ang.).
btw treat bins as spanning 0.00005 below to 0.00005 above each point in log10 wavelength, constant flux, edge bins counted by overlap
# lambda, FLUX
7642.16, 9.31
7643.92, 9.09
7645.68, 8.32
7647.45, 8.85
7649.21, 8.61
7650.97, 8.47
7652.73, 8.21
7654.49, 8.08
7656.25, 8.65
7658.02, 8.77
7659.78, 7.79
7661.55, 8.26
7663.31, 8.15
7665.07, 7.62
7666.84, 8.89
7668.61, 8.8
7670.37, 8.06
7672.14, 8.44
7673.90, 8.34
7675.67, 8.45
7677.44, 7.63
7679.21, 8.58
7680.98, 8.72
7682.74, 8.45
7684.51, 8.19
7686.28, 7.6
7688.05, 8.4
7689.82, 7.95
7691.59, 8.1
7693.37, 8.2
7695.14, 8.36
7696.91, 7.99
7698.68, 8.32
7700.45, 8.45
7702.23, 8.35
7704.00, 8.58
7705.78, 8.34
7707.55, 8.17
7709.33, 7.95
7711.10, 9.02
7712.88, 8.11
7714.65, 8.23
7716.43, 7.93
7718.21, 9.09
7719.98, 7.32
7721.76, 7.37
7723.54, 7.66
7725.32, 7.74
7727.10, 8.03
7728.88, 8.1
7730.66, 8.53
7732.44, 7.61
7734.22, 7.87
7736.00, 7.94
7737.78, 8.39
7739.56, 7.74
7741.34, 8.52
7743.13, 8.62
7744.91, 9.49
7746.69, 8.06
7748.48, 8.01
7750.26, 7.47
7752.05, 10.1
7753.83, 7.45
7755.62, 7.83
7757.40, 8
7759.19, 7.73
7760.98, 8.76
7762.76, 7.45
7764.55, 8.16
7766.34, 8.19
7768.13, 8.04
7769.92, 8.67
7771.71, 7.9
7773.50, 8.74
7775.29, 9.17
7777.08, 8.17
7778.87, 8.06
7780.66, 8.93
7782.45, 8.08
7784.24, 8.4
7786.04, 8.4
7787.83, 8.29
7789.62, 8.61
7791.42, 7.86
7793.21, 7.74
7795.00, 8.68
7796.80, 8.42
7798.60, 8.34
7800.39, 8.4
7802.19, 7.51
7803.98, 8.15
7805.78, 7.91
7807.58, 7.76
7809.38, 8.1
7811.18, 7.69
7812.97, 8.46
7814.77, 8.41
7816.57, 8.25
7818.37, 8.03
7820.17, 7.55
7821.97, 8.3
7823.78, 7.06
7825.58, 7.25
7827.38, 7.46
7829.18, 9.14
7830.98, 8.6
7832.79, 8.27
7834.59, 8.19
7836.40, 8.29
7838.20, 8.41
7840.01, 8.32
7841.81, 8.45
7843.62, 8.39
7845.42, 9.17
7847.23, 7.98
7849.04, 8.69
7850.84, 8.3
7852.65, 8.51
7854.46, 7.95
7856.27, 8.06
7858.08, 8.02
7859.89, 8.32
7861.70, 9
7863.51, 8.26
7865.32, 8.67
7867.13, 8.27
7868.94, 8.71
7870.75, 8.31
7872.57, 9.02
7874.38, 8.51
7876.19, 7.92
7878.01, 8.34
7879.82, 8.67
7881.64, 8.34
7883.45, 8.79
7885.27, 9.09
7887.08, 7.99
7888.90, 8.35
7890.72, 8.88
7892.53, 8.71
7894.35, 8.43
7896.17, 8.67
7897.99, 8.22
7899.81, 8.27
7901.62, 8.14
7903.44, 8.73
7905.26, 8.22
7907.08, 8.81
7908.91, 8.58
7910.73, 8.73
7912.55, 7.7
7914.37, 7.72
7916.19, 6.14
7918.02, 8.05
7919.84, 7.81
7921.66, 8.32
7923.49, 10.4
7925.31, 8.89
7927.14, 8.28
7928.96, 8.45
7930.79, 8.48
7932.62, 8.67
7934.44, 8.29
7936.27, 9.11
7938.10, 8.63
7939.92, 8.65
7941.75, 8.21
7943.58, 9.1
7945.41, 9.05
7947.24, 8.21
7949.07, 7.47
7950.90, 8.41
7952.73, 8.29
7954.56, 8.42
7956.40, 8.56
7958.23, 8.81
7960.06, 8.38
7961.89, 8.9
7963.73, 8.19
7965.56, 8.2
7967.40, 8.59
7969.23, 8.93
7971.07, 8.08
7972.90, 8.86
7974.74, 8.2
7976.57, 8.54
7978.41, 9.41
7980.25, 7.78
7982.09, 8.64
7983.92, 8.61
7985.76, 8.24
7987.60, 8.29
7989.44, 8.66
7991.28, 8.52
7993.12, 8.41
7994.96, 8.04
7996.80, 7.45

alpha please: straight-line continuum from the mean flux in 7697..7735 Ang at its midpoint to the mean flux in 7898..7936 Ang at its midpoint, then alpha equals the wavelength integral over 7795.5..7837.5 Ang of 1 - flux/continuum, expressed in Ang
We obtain 0.8 Ang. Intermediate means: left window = 8.13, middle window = 8.07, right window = 8.35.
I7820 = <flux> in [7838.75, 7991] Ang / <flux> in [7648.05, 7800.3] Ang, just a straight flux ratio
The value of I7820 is 1.0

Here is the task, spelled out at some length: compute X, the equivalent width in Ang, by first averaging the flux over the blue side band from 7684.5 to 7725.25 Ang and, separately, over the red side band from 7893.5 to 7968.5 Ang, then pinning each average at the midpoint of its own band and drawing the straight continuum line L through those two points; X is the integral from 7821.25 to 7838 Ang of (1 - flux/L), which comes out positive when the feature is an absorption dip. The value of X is 0.5 Ang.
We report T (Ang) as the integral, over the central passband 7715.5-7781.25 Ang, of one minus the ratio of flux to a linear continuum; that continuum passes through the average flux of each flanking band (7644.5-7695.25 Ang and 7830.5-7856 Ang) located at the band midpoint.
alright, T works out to 1.3 Ang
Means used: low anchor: 8.31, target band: 8.18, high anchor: 8.38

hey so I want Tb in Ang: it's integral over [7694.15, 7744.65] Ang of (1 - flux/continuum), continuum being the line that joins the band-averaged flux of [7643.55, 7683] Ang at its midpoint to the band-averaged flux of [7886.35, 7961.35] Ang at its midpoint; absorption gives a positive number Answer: 1.4 Ang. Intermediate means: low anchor 8.39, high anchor 8.42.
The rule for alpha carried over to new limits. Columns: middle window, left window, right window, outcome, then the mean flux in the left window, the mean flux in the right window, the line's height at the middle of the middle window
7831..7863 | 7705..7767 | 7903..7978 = -0.3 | 8.14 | 8.45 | 8.31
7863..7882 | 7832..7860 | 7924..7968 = -0.2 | 8.33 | 8.53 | 8.38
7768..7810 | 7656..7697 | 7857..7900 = 0.6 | 8.26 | 8.49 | 8.39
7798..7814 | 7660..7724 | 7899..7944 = 0.5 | 8.22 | 8.41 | 8.32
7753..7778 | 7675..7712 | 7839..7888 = 0.6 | 8.27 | 8.45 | 8.35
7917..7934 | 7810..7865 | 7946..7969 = -0.4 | 8.23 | 8.4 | 8.35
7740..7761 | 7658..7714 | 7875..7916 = 0.0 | 8.28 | 8.38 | 8.31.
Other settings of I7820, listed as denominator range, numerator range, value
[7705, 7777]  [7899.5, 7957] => 1.03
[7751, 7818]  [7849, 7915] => 1.02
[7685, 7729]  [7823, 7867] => 1.02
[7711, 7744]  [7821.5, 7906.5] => 1.04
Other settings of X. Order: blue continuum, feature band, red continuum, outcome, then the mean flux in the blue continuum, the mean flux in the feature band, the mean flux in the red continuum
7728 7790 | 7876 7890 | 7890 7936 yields -0.17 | 8.27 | 8.46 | 8.39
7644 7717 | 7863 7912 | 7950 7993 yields -0.33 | 8.31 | 8.5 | 8.5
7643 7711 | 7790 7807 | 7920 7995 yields 0.60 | 8.33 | 8.12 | 8.54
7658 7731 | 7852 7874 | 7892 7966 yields -0.17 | 8.21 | 8.43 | 8.42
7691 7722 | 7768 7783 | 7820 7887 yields -0.29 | 8.23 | 8.45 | 8.34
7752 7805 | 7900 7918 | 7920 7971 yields 0.86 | 8.25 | 8.09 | 8.57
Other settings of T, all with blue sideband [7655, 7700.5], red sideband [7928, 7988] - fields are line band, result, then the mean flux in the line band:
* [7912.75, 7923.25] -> 0.8 Ang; 7.79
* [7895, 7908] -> 0.0 Ang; 8.43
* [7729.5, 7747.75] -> 0.1 Ang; 8.27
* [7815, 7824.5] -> 0.6 Ang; 7.89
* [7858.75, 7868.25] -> -0.1 Ang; 8.5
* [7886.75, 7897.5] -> -0.1 Ang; 8.52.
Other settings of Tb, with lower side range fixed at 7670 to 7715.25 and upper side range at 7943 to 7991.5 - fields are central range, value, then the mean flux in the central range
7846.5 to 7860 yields 0.28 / 8.23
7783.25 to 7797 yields 0.09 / 8.29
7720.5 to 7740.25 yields 0.96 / 7.9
